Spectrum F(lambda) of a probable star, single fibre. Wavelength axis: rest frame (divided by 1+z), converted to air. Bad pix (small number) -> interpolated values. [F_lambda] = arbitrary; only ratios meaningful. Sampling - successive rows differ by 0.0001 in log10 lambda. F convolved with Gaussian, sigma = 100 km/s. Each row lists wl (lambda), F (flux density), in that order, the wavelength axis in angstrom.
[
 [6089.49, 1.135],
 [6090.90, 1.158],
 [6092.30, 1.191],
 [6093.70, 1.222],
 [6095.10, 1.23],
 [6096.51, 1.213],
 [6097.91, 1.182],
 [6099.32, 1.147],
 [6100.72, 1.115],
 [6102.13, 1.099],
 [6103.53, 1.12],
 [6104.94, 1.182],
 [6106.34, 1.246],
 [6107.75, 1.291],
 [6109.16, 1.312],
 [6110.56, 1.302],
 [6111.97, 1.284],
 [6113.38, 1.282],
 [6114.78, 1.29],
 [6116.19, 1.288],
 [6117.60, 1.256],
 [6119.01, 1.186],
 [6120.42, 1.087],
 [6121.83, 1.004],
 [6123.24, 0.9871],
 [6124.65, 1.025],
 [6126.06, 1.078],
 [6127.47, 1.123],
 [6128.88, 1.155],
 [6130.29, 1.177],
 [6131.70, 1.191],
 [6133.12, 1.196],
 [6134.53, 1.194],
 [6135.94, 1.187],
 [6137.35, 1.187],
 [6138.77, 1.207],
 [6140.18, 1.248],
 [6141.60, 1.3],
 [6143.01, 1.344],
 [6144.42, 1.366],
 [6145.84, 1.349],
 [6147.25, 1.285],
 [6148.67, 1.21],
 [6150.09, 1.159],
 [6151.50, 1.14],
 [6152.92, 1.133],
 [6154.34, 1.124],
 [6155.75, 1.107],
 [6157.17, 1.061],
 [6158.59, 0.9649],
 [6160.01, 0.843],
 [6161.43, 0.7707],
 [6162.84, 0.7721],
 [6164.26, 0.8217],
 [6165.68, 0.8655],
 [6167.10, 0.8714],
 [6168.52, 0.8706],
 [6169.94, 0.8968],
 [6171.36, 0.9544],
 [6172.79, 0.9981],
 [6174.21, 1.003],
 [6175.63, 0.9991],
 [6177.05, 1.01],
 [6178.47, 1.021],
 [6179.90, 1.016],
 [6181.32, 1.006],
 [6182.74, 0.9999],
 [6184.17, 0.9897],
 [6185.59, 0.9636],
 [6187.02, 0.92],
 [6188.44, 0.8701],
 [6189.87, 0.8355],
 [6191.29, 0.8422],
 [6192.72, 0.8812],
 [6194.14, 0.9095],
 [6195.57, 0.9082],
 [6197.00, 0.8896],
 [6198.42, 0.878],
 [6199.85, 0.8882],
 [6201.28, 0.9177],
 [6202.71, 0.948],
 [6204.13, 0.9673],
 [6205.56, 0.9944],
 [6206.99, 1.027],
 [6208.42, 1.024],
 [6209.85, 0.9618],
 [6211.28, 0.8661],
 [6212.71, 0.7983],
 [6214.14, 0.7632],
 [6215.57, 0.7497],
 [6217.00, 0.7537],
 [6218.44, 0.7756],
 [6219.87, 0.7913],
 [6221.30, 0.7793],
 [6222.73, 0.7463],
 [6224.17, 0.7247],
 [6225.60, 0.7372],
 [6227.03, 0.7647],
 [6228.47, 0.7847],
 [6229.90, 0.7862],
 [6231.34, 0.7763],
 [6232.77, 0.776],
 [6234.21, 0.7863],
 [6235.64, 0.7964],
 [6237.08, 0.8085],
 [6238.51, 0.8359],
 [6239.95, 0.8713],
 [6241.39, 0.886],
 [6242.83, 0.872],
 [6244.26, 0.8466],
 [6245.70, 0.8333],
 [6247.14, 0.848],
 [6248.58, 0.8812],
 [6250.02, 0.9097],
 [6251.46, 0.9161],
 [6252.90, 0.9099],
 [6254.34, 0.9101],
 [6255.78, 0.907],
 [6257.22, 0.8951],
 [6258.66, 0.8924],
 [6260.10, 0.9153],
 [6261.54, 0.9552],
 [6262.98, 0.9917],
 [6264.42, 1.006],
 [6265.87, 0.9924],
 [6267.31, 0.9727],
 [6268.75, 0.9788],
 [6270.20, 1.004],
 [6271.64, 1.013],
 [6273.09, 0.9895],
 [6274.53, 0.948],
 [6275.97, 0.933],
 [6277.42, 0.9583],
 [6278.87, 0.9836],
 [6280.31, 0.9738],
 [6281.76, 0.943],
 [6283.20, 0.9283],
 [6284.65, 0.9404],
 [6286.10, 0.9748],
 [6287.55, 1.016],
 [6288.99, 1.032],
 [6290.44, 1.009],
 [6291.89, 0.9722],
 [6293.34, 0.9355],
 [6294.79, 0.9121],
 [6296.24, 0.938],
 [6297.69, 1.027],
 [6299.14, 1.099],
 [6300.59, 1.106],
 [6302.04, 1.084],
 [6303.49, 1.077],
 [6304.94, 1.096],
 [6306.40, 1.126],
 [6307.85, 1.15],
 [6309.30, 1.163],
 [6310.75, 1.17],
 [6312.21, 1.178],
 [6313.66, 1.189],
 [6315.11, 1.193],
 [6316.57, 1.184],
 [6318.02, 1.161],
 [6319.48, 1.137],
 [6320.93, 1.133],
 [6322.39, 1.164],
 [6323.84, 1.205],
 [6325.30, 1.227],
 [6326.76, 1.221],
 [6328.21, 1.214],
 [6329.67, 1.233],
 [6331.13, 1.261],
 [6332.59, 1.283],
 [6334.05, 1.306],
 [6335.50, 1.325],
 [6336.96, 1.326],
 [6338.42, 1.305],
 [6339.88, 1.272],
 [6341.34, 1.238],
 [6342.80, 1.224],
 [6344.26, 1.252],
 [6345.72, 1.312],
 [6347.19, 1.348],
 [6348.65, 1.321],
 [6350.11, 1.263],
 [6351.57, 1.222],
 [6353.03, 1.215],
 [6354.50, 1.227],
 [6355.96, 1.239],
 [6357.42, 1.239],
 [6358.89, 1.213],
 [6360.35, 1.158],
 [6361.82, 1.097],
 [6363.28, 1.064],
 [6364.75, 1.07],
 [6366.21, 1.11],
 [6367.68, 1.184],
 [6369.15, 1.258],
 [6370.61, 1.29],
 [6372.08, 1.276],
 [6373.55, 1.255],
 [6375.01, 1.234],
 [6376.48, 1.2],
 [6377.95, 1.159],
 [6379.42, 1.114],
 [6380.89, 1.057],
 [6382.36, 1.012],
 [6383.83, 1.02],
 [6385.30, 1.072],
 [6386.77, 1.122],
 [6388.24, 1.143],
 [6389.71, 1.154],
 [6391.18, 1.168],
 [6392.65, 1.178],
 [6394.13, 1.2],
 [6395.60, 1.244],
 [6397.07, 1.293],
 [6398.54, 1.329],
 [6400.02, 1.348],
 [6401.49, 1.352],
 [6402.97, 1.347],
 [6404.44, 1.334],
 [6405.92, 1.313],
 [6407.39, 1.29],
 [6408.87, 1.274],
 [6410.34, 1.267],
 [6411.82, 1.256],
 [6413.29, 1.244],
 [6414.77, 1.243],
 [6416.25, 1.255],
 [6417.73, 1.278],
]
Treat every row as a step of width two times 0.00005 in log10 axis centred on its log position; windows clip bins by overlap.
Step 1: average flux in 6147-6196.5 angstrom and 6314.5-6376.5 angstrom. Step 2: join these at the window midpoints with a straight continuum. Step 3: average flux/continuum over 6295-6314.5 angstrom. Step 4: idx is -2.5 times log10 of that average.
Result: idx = 0.059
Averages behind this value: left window 0.969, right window 1.22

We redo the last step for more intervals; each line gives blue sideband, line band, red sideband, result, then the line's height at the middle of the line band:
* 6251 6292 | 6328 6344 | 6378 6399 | -0.19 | 1.06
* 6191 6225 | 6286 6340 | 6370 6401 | -0.09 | 1.05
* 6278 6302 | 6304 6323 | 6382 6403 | -0.12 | 1.04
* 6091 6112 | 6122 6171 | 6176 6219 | -0.02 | 1.07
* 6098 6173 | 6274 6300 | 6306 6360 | 0.23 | 1.2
